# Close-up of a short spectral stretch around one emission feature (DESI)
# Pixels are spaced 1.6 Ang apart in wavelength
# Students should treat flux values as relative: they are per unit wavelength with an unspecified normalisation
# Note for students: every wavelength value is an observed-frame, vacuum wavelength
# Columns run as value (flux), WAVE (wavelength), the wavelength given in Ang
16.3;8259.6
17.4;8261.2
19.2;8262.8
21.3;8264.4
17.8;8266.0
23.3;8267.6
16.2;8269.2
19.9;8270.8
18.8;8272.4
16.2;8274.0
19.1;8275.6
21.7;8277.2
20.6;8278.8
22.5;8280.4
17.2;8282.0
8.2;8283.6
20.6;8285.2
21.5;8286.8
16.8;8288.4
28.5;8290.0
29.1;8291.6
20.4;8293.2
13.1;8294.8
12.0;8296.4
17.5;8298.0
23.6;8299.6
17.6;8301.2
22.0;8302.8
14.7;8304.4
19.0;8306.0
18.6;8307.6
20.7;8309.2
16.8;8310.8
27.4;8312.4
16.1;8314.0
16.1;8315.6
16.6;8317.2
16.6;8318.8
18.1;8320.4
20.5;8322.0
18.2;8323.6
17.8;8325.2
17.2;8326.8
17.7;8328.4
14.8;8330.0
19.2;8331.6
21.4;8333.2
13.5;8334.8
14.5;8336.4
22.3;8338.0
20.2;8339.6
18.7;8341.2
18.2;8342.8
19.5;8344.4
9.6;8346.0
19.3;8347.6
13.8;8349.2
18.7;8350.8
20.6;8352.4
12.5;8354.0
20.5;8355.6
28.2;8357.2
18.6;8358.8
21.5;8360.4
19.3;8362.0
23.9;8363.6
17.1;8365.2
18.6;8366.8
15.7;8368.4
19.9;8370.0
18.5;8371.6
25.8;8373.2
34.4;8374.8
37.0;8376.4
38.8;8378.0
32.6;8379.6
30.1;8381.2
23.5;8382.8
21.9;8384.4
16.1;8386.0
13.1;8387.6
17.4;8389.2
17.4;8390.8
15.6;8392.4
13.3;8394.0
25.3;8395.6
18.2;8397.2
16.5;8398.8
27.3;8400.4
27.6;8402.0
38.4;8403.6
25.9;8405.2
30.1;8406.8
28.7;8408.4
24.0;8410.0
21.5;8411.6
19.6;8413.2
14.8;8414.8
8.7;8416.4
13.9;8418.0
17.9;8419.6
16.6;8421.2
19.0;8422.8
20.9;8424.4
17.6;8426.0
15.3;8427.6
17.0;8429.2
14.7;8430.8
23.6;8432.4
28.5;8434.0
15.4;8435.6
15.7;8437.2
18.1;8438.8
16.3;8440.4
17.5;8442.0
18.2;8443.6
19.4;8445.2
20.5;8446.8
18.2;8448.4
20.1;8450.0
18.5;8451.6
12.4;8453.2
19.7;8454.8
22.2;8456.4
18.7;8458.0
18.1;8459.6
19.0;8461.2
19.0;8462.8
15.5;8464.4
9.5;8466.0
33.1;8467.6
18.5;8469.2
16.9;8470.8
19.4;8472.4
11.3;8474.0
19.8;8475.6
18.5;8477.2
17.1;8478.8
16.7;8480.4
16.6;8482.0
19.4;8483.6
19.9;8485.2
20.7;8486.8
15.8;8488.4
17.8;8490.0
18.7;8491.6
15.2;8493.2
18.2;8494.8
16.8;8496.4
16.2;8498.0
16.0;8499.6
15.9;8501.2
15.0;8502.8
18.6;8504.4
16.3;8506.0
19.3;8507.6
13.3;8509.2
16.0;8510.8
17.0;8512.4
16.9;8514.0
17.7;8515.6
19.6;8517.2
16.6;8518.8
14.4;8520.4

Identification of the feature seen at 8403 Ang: [N II] 6583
